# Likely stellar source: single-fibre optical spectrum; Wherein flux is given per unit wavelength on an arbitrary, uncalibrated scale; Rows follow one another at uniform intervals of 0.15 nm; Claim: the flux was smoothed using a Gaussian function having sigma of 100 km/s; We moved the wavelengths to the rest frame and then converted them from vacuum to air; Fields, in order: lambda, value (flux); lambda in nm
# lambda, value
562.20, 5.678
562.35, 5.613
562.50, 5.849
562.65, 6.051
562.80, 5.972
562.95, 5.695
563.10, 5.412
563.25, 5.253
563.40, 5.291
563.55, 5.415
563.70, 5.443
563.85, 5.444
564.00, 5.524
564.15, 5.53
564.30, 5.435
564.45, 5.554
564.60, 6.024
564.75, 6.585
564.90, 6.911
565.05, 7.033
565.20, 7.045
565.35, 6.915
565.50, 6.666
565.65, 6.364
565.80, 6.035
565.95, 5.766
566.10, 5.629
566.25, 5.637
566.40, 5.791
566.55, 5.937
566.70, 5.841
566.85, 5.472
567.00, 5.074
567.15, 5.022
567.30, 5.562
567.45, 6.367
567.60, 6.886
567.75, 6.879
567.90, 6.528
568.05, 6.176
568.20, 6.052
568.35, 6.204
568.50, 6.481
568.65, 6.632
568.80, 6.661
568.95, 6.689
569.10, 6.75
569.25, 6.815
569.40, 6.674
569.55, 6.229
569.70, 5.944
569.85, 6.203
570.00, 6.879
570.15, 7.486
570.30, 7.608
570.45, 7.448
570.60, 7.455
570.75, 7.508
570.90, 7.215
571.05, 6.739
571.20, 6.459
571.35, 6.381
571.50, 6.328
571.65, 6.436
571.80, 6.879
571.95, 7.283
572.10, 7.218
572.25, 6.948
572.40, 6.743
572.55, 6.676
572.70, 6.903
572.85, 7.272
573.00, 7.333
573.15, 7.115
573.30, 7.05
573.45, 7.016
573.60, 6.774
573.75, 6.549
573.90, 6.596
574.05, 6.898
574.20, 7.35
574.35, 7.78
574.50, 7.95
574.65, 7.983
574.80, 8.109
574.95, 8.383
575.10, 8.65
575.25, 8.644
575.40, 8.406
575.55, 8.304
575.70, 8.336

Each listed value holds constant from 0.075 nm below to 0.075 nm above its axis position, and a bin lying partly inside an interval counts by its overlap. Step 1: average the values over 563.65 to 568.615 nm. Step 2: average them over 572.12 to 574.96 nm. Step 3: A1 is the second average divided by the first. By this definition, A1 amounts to 1.19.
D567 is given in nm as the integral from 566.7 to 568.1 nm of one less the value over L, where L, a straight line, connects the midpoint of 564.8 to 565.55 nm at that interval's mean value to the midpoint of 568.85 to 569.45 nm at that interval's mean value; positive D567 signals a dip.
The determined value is 0.17 nm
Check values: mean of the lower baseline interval 6.91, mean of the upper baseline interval 6.73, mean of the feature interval 5.98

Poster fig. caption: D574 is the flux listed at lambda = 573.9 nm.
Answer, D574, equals 6.596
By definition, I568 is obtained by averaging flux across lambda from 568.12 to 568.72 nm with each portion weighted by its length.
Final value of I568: 6.34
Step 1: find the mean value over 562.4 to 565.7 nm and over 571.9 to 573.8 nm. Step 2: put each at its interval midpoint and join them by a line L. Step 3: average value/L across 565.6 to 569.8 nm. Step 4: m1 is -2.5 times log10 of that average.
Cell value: 0.043 mag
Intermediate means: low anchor 5.97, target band 6.15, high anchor 6.99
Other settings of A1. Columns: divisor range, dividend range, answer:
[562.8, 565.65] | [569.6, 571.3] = 1.17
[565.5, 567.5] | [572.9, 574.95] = 1.27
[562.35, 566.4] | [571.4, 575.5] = 1.23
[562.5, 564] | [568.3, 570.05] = 1.17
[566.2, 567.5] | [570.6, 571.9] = 1.21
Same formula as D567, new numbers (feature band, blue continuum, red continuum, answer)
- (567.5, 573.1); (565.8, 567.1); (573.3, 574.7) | -0.31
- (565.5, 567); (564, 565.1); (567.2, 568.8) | 0.09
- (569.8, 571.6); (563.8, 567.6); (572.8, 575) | -0.05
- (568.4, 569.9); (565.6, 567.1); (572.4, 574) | -0.07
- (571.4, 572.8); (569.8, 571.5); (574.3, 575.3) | 0.12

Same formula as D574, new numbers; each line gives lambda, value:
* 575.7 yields 8.336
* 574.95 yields 8.383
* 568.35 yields 6.204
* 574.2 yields 7.35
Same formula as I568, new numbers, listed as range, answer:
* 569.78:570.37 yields 7.05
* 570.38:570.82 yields 7.47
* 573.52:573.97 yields 6.64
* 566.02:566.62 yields 5.75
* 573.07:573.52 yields 7.06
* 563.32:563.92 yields 5.4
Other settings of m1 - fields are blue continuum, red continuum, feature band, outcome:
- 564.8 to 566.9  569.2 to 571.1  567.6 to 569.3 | 0.019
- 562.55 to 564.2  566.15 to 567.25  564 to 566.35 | -0.118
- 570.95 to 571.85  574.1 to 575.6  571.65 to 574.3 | 0.043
